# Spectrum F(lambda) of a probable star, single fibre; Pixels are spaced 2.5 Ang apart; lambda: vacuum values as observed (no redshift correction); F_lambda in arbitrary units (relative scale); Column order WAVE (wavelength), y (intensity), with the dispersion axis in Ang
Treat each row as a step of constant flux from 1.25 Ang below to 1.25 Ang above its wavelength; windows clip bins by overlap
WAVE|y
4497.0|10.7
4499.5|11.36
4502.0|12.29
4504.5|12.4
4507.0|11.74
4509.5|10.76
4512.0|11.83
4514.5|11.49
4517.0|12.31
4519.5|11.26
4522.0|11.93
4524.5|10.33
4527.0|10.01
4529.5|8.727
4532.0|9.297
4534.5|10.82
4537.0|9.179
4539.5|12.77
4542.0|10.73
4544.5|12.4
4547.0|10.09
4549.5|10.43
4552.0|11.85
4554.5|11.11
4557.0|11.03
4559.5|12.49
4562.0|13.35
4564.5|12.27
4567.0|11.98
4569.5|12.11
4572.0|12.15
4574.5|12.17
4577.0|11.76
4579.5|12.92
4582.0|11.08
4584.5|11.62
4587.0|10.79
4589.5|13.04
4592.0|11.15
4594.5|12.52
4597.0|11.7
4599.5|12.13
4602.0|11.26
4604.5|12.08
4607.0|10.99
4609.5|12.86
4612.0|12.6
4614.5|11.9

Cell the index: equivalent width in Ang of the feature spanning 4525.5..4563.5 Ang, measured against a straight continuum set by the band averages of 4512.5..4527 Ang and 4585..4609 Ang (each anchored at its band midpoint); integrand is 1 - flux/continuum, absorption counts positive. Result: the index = 1.8 Ang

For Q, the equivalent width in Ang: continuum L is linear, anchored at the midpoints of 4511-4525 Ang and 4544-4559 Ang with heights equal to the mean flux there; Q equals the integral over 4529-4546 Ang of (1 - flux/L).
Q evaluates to 1.0 Ang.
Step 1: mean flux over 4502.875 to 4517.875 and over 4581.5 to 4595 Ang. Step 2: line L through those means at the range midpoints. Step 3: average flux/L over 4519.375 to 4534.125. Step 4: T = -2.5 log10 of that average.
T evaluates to 0.15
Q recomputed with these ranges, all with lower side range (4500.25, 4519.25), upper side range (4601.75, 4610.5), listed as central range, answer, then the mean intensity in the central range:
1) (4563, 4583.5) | -0.4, 12.1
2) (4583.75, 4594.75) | 0.0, 11.8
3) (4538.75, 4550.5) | 0.6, 11.2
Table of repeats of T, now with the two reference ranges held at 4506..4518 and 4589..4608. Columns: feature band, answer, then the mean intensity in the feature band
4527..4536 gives 0.20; 9.66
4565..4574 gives -0.03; 12.1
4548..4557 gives 0.06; 11.1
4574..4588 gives 0.01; 11.7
